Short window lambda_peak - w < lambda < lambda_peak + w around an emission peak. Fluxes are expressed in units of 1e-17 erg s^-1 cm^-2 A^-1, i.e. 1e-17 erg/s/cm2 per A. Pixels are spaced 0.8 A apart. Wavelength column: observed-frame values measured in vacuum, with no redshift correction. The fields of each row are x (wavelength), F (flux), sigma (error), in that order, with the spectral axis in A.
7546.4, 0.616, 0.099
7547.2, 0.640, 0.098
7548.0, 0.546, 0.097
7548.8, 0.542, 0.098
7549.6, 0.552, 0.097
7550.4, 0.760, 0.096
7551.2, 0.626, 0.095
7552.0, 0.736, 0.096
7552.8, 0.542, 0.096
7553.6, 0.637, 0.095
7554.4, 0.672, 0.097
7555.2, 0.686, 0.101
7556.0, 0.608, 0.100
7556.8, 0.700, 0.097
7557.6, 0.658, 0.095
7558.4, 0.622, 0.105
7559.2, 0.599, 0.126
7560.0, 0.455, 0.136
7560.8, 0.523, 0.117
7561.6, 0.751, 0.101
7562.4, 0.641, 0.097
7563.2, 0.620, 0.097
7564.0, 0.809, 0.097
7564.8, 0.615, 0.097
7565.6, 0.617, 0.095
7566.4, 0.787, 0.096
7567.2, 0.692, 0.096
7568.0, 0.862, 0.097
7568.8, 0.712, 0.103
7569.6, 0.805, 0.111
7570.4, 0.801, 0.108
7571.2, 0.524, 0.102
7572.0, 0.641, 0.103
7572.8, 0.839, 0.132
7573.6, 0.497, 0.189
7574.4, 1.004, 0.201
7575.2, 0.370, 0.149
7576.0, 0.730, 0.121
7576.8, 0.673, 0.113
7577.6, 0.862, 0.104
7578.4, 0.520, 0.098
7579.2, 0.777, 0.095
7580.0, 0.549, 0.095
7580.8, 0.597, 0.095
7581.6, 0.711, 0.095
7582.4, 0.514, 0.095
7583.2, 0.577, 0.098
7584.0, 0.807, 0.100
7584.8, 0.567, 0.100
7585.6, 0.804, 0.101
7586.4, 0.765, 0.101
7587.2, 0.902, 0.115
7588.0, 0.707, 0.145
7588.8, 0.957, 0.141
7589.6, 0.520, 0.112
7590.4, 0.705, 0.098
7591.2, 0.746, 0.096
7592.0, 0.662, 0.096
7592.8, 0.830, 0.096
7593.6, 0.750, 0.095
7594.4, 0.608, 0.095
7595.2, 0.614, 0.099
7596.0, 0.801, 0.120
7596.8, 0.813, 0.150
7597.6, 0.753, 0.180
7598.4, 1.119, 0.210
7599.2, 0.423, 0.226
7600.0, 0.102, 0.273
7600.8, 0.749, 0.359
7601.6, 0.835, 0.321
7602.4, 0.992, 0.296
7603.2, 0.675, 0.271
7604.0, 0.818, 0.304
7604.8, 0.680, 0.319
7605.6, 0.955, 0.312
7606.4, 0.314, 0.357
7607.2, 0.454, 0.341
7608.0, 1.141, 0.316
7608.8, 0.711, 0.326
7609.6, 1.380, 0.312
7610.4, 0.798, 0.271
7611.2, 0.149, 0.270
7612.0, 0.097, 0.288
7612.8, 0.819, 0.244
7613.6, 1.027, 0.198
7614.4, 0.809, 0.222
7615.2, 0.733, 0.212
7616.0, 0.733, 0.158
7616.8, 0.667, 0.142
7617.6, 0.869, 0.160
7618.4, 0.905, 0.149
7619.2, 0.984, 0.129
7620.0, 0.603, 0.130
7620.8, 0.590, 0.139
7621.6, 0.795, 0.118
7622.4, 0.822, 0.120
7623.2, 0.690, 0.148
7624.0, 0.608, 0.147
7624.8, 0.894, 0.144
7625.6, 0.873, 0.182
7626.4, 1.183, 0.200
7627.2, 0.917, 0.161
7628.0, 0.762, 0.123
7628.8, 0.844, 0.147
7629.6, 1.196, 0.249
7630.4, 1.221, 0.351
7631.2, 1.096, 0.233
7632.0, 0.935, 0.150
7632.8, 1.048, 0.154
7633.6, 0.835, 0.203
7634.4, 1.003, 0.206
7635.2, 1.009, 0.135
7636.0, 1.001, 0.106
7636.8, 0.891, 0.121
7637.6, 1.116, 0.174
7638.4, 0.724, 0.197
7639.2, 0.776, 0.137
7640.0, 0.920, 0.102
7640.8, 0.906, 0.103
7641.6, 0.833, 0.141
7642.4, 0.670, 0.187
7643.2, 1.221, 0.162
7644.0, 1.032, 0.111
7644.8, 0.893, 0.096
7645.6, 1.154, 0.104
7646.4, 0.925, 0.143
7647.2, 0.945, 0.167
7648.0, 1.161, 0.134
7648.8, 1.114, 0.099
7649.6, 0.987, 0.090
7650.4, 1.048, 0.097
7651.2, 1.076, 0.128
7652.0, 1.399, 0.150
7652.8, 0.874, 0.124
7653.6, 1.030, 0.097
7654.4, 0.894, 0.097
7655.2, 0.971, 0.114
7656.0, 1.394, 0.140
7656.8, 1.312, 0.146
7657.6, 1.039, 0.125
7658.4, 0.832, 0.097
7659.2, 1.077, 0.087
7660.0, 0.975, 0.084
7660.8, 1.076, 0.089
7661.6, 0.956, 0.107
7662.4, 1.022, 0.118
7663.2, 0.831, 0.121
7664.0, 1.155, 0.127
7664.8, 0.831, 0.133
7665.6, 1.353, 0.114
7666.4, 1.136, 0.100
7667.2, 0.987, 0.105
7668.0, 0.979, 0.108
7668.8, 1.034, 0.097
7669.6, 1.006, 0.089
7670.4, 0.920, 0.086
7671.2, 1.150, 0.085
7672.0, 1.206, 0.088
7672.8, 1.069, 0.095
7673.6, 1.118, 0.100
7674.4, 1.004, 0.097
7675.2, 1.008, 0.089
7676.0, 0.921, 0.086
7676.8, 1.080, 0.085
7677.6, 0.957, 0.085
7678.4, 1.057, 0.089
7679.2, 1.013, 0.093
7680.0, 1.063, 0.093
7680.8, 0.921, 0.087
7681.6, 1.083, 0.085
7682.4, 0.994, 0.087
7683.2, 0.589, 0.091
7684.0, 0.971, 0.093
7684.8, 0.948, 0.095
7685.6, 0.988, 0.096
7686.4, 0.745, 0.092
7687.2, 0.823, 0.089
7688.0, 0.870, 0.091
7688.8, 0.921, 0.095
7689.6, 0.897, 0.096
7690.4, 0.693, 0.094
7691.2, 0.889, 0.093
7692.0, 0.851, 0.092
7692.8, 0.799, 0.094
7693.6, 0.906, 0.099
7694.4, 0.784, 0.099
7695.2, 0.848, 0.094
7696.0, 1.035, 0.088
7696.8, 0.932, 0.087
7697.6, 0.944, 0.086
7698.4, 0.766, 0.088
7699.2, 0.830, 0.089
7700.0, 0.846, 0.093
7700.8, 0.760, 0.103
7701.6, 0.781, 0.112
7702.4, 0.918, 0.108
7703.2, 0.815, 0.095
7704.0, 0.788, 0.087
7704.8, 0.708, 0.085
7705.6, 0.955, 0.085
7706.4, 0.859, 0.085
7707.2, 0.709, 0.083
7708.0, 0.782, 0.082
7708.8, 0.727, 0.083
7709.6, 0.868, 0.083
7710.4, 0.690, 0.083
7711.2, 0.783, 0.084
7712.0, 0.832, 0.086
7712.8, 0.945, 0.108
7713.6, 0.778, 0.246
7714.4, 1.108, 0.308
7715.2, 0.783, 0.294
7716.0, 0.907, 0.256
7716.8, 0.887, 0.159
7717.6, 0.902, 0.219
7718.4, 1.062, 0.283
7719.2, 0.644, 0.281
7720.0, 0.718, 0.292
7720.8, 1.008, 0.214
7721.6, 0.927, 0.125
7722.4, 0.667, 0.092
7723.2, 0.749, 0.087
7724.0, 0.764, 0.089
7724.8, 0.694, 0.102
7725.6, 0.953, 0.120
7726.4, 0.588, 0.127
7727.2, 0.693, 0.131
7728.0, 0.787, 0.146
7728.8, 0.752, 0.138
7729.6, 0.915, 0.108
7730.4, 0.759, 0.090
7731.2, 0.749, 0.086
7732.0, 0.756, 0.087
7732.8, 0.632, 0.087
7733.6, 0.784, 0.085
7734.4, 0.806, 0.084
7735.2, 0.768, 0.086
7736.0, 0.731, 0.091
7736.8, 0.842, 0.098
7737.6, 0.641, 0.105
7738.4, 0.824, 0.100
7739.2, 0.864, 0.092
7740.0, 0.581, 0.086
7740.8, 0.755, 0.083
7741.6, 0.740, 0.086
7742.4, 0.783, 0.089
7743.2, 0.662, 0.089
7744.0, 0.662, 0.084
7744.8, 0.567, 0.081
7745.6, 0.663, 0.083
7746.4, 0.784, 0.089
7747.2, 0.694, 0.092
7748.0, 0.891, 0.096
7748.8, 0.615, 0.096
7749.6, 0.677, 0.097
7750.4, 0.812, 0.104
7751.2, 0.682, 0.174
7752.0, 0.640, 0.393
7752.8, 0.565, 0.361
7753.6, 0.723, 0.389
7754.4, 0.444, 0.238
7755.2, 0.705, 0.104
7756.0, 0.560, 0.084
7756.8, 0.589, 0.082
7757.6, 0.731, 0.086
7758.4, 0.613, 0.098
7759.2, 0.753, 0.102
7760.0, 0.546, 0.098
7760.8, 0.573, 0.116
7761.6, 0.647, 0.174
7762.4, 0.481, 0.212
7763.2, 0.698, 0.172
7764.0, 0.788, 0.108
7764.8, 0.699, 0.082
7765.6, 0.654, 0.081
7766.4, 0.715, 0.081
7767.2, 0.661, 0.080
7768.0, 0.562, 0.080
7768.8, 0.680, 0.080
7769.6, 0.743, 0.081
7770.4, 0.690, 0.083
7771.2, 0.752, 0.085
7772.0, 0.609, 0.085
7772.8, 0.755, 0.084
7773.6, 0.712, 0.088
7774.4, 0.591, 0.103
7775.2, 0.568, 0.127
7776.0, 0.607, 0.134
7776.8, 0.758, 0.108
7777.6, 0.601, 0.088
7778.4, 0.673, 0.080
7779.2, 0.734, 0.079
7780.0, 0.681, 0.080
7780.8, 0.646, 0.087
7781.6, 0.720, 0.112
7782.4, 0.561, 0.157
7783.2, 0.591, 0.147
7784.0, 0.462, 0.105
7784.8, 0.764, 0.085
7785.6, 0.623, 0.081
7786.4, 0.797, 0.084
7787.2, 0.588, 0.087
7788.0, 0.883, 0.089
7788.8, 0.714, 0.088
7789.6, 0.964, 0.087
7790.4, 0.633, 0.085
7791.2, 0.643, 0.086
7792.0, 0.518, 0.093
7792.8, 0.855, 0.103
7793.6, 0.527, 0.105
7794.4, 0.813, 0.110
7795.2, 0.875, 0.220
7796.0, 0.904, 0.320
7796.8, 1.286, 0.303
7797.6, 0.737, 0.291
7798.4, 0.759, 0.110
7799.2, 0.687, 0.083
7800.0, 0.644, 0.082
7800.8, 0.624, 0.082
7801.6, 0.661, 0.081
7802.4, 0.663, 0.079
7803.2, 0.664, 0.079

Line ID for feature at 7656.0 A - Mg II 2798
